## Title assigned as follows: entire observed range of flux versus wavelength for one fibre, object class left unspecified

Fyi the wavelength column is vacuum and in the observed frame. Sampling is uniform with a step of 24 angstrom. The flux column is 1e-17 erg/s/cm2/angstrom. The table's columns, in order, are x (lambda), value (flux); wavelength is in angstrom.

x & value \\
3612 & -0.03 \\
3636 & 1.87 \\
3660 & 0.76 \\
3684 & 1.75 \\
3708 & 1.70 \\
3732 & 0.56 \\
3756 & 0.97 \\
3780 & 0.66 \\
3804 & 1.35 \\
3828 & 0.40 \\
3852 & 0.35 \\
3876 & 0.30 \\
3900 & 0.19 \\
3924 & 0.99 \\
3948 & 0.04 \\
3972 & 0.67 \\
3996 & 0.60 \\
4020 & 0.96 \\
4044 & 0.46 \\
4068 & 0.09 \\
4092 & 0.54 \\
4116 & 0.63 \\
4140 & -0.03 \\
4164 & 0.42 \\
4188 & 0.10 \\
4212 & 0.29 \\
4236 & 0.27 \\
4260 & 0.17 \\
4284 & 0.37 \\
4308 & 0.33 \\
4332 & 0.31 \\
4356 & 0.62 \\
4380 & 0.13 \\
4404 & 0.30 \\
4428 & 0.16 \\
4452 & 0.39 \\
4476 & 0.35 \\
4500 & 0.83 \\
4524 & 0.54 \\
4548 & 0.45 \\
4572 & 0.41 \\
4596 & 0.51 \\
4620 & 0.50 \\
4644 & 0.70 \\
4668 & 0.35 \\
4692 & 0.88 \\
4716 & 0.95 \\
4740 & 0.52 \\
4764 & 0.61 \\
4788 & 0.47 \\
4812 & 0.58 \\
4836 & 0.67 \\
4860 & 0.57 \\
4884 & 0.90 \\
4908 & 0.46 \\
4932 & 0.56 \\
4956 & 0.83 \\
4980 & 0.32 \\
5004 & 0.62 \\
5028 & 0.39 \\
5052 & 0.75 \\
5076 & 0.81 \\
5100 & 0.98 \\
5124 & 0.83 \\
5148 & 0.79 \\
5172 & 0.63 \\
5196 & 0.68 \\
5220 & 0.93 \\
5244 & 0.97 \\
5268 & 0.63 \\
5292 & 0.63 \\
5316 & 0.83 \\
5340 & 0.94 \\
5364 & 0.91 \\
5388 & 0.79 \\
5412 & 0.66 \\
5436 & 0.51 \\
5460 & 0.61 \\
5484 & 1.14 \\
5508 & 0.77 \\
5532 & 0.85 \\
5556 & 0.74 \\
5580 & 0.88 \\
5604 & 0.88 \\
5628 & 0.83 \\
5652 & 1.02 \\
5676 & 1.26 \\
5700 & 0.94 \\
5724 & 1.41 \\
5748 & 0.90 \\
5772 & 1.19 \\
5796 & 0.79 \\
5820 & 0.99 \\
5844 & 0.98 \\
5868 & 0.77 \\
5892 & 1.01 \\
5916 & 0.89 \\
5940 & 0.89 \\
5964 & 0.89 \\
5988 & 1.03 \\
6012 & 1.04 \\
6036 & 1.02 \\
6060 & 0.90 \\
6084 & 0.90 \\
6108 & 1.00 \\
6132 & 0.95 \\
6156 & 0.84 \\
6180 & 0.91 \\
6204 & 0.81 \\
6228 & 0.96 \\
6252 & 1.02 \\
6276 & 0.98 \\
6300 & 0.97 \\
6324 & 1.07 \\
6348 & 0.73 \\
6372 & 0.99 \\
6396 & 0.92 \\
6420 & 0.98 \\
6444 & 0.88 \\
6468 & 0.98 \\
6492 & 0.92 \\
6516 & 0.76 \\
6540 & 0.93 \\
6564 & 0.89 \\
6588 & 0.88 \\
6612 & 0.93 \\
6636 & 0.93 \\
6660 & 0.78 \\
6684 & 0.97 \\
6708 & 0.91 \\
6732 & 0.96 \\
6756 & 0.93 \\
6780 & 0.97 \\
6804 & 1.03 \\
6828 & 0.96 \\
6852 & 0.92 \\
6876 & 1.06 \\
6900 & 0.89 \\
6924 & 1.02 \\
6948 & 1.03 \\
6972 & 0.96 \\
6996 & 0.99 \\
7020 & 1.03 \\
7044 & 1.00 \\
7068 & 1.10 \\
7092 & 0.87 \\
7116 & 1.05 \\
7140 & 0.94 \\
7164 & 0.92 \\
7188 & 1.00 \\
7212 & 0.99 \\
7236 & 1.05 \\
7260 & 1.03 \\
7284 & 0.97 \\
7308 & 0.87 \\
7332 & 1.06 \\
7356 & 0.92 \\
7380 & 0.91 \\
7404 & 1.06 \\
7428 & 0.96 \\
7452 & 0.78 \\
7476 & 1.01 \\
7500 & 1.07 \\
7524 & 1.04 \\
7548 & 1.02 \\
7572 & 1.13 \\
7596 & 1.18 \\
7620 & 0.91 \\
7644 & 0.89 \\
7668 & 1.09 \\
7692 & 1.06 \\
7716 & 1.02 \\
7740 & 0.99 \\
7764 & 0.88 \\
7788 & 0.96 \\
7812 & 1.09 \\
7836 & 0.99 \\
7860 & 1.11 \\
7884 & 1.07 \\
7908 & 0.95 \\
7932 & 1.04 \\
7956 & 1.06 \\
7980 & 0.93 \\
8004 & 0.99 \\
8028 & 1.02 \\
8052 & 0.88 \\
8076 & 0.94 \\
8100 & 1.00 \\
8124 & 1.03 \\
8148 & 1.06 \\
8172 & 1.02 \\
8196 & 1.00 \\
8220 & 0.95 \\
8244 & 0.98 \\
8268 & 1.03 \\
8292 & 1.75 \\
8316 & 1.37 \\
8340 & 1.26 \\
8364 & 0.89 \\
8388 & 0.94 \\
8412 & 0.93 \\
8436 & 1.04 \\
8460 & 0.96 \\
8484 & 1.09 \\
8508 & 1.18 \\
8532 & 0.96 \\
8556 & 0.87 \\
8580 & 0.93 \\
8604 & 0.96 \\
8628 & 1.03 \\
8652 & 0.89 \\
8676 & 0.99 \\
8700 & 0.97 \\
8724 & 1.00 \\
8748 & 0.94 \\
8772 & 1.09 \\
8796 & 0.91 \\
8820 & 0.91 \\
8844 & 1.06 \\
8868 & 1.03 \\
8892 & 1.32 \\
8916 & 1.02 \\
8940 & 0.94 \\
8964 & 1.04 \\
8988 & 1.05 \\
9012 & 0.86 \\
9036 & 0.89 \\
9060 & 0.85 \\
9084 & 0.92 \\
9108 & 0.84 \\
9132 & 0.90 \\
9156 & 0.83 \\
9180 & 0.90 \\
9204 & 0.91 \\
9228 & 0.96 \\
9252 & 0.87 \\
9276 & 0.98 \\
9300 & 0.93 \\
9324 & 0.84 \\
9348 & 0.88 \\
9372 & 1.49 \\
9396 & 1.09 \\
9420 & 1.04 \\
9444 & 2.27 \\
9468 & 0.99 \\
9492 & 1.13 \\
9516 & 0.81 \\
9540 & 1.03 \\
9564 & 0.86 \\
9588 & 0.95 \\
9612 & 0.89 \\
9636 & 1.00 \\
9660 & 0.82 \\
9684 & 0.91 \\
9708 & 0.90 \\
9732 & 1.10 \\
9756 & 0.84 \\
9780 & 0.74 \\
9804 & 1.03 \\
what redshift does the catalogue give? 0.26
